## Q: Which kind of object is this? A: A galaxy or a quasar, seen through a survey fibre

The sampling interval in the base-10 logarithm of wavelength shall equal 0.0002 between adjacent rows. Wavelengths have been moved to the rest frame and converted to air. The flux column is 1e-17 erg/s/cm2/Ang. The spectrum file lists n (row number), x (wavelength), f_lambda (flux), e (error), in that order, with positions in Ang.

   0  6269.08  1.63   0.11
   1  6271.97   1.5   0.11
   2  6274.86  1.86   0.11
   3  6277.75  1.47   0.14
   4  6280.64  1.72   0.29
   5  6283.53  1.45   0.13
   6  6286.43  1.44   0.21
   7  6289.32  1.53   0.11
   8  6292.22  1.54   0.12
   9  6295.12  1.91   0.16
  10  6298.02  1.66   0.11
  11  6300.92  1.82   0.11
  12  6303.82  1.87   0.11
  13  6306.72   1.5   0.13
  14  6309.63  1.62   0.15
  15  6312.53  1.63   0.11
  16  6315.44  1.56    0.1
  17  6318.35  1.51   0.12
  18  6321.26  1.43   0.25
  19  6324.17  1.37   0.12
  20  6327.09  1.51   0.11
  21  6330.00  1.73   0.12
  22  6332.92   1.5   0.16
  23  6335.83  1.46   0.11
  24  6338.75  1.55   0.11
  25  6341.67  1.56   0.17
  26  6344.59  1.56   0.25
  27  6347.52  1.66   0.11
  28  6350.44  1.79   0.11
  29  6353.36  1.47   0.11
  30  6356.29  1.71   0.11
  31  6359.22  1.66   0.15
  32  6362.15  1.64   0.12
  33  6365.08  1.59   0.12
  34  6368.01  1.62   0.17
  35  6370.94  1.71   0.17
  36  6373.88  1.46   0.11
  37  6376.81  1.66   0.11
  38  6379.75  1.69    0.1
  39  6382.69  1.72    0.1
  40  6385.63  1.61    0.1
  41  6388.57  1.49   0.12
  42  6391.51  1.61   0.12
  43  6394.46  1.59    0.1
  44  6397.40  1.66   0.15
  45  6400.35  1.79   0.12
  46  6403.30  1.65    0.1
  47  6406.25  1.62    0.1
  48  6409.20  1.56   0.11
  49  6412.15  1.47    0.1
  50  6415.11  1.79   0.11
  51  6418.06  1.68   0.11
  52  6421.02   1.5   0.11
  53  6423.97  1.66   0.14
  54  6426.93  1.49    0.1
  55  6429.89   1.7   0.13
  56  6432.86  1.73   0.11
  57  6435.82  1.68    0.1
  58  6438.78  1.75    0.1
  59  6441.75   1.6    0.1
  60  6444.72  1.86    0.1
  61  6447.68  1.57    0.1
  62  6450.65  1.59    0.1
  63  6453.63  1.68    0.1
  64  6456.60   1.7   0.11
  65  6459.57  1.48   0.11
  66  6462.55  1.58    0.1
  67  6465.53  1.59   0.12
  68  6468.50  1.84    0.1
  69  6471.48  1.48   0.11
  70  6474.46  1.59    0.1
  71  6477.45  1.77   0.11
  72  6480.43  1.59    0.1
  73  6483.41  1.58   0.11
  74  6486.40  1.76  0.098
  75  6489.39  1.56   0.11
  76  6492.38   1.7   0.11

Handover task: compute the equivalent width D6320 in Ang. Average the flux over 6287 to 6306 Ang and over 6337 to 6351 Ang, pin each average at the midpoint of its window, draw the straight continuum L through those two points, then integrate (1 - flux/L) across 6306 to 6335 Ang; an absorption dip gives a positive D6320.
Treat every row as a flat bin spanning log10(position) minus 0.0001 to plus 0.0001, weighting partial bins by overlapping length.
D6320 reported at 2.1 Ang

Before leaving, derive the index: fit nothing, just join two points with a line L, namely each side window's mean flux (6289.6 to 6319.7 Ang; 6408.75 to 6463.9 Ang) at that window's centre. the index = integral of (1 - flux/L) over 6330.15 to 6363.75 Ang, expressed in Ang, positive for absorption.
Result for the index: 1.0 Ang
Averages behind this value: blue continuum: 1.66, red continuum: 1.64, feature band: 1.6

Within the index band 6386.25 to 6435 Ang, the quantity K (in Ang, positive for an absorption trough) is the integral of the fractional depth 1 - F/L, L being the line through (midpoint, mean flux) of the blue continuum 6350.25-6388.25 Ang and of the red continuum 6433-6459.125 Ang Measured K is 0.9 Ang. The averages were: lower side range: 1.63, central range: 1.62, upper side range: 1.67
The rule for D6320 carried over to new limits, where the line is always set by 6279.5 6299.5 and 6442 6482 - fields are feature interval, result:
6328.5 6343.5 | 0.5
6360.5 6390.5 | 0.1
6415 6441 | -0.4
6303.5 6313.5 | -0.1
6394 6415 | -0.1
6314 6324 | 0.8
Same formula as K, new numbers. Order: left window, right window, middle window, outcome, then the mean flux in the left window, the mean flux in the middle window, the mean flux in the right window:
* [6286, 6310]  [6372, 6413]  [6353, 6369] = 0.07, 1.67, 1.62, 1.62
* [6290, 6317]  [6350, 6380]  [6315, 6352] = 2.22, 1.67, 1.55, 1.63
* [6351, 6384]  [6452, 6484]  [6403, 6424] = 0.25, 1.63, 1.61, 1.63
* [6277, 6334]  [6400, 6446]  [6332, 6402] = 0.33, 1.59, 1.62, 1.65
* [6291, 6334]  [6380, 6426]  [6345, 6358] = -0.25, 1.61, 1.65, 1.63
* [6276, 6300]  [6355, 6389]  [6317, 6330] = 1.03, 1.6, 1.49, 1.63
